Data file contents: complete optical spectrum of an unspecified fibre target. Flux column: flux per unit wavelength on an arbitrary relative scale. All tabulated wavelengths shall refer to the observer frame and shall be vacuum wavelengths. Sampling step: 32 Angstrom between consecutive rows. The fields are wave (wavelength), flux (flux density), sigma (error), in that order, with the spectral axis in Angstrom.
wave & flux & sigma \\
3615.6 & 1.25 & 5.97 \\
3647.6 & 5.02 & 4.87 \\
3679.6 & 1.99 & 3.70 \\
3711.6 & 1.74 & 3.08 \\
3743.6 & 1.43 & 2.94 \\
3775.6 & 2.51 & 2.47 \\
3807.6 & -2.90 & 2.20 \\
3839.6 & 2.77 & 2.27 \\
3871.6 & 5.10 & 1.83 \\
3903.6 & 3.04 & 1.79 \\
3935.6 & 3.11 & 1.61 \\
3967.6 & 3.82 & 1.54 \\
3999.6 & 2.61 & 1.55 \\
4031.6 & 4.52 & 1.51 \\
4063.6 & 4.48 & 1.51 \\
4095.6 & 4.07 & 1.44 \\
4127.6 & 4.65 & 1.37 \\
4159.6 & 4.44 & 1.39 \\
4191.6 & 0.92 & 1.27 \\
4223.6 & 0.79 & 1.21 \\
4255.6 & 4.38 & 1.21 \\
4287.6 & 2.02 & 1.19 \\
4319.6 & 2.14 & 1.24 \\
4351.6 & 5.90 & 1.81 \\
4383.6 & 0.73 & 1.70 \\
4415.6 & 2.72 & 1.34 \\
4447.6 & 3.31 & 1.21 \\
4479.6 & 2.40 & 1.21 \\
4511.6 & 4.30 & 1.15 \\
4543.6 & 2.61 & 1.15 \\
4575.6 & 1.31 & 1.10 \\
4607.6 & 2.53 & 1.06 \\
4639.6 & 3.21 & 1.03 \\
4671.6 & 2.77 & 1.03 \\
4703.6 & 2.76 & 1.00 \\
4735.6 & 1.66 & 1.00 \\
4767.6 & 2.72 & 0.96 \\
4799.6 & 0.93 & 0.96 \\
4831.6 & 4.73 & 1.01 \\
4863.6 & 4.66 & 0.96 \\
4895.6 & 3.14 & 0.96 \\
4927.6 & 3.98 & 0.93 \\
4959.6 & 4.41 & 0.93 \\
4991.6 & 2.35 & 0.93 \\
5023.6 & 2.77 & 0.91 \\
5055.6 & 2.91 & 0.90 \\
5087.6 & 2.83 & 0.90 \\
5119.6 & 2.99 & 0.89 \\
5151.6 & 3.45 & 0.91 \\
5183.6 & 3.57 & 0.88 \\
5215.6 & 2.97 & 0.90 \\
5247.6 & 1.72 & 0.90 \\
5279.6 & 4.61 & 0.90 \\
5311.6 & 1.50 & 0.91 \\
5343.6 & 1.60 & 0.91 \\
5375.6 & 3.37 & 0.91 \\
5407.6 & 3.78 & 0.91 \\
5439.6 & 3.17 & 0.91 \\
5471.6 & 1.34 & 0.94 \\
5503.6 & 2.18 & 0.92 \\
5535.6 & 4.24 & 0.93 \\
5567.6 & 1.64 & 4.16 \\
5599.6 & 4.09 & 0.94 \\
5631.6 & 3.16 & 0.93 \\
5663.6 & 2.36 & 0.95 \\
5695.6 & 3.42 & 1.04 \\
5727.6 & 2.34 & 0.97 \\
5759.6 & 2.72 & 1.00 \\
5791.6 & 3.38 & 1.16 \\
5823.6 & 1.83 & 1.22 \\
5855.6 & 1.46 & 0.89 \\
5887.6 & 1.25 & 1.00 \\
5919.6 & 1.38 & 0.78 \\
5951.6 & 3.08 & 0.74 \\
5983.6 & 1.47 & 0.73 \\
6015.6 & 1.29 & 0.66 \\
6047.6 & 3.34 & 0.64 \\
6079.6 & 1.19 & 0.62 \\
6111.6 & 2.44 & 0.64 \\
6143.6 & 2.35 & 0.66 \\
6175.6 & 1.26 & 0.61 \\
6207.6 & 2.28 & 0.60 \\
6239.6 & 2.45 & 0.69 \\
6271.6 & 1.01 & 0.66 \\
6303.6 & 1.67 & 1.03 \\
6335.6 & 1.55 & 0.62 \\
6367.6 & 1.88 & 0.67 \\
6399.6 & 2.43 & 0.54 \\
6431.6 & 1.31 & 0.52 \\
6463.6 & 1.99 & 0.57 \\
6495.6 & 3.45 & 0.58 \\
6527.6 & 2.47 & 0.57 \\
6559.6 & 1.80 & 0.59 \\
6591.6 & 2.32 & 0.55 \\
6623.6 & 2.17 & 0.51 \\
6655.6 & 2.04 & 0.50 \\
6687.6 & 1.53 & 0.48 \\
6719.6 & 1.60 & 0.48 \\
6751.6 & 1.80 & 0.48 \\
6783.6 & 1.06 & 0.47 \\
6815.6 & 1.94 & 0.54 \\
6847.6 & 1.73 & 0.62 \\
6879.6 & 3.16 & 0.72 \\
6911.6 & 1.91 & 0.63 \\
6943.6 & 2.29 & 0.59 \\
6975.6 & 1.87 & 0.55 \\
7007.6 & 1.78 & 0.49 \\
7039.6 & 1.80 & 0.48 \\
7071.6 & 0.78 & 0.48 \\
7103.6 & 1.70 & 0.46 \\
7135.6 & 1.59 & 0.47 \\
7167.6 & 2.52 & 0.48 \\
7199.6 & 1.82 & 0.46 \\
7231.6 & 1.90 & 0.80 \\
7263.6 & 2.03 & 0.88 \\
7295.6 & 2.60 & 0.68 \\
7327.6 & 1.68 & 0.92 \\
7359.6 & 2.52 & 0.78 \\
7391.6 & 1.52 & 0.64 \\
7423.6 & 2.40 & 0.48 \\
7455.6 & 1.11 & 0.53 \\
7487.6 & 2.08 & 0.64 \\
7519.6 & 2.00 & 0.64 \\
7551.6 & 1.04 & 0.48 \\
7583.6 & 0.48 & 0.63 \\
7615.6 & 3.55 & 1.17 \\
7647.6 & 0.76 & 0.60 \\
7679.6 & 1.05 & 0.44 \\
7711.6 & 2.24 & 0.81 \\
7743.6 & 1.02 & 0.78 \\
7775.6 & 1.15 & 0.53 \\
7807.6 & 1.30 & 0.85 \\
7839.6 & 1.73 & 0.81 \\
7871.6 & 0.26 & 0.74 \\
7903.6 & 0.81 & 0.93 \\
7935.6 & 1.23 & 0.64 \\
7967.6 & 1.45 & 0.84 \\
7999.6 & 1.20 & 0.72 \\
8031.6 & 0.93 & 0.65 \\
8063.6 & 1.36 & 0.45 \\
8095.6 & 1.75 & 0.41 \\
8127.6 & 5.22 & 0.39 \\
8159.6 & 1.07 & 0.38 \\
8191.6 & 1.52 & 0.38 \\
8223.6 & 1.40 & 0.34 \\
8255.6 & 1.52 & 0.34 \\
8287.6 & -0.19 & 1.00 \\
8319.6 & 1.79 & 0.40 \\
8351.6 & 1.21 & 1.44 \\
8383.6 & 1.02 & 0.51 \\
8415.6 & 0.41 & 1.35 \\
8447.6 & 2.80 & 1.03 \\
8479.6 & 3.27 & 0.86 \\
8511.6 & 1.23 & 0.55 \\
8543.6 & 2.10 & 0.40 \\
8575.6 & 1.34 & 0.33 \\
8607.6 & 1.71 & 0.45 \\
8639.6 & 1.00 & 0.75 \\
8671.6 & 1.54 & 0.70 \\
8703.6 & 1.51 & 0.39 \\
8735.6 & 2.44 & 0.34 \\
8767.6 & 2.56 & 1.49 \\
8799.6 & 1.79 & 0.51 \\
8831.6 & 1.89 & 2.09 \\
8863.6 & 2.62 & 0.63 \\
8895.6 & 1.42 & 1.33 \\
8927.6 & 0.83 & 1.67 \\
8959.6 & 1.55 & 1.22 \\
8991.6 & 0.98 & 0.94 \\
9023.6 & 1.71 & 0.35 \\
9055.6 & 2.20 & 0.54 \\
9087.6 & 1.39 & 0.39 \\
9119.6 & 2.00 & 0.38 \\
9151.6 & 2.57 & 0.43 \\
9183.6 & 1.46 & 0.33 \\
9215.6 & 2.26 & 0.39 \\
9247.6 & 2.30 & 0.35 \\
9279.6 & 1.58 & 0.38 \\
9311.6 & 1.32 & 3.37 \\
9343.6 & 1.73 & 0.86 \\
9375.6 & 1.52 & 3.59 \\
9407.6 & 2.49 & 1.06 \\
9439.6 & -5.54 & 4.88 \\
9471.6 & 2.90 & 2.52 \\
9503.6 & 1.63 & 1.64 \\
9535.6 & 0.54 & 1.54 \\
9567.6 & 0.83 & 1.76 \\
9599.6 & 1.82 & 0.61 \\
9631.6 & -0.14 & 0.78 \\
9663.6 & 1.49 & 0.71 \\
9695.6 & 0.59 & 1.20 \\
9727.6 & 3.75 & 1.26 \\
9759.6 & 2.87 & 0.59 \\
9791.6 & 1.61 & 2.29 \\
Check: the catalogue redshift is 1.182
